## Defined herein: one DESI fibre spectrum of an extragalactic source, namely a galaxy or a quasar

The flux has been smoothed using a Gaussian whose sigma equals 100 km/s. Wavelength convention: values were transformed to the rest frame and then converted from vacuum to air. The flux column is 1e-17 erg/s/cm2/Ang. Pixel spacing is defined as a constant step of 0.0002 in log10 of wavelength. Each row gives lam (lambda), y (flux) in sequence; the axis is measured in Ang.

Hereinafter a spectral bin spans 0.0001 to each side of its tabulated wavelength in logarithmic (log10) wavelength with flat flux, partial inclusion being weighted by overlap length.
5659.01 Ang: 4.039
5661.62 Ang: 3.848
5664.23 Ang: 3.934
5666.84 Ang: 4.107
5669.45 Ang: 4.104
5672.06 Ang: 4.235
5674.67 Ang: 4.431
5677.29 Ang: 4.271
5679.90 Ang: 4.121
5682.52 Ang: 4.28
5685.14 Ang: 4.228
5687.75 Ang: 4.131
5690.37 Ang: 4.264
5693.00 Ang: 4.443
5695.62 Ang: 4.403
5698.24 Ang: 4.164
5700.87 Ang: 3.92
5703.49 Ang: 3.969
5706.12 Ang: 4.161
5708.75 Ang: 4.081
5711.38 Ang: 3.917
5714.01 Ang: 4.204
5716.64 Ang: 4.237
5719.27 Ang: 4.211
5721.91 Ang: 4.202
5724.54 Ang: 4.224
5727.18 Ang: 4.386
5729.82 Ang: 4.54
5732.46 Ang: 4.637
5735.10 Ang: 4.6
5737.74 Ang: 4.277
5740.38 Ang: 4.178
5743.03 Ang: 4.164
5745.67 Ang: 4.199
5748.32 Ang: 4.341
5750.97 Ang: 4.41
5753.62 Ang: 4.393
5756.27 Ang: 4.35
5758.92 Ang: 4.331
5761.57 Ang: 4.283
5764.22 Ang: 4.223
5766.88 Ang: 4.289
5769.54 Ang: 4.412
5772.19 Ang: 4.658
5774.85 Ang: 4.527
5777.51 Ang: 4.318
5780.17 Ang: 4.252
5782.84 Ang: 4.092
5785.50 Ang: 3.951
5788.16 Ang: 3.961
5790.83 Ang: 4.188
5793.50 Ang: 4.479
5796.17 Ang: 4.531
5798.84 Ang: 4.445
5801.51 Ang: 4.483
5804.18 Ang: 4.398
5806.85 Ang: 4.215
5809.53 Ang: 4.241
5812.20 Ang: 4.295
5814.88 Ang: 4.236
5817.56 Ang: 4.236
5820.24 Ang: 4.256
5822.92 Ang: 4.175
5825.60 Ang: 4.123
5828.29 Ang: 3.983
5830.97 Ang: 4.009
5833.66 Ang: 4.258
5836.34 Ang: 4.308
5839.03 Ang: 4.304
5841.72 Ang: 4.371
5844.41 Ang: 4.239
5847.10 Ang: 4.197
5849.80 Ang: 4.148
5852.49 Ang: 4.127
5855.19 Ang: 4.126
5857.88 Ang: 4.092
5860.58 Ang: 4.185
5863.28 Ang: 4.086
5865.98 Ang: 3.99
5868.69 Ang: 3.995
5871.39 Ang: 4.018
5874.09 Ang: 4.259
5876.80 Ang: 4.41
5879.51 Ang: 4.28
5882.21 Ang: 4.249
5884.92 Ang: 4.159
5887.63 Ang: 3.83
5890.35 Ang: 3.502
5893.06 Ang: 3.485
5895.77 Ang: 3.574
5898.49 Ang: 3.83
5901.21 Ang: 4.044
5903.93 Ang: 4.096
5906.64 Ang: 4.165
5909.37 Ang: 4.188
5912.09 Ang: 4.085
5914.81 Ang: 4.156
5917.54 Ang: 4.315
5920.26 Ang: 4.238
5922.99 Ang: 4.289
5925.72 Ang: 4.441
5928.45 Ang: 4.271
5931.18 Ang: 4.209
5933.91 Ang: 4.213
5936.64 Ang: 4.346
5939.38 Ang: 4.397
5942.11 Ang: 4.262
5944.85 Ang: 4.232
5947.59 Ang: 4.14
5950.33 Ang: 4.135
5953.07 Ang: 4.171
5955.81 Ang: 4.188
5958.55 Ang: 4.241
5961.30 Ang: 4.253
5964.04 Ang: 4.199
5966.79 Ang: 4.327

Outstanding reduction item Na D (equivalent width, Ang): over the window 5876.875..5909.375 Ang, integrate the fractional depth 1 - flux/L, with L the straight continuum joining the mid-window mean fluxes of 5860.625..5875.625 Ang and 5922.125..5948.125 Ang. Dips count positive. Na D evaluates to 1.6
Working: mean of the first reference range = 4.08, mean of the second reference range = 4.28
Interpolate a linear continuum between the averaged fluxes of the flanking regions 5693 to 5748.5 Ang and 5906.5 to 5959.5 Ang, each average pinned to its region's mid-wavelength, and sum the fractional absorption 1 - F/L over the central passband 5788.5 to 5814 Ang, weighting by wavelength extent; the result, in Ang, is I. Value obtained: -0.6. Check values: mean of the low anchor 4.24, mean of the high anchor 4.24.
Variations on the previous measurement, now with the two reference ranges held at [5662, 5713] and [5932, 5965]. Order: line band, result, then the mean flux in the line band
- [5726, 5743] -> -0.99 Ang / 4.42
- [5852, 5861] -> 0.17 Ang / 4.13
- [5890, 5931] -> 1.54 Ang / 4.06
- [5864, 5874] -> 0.41 Ang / 4.04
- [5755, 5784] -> -1.09 Ang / 4.34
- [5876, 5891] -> 0.46 Ang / 4.09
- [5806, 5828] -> -0.08 Ang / 4.21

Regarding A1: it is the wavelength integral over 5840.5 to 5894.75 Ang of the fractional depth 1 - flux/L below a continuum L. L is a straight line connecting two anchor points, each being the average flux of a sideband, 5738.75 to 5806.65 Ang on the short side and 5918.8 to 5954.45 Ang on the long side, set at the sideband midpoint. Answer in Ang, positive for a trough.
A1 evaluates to 2.5 Ang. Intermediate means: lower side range 4.31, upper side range 4.26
